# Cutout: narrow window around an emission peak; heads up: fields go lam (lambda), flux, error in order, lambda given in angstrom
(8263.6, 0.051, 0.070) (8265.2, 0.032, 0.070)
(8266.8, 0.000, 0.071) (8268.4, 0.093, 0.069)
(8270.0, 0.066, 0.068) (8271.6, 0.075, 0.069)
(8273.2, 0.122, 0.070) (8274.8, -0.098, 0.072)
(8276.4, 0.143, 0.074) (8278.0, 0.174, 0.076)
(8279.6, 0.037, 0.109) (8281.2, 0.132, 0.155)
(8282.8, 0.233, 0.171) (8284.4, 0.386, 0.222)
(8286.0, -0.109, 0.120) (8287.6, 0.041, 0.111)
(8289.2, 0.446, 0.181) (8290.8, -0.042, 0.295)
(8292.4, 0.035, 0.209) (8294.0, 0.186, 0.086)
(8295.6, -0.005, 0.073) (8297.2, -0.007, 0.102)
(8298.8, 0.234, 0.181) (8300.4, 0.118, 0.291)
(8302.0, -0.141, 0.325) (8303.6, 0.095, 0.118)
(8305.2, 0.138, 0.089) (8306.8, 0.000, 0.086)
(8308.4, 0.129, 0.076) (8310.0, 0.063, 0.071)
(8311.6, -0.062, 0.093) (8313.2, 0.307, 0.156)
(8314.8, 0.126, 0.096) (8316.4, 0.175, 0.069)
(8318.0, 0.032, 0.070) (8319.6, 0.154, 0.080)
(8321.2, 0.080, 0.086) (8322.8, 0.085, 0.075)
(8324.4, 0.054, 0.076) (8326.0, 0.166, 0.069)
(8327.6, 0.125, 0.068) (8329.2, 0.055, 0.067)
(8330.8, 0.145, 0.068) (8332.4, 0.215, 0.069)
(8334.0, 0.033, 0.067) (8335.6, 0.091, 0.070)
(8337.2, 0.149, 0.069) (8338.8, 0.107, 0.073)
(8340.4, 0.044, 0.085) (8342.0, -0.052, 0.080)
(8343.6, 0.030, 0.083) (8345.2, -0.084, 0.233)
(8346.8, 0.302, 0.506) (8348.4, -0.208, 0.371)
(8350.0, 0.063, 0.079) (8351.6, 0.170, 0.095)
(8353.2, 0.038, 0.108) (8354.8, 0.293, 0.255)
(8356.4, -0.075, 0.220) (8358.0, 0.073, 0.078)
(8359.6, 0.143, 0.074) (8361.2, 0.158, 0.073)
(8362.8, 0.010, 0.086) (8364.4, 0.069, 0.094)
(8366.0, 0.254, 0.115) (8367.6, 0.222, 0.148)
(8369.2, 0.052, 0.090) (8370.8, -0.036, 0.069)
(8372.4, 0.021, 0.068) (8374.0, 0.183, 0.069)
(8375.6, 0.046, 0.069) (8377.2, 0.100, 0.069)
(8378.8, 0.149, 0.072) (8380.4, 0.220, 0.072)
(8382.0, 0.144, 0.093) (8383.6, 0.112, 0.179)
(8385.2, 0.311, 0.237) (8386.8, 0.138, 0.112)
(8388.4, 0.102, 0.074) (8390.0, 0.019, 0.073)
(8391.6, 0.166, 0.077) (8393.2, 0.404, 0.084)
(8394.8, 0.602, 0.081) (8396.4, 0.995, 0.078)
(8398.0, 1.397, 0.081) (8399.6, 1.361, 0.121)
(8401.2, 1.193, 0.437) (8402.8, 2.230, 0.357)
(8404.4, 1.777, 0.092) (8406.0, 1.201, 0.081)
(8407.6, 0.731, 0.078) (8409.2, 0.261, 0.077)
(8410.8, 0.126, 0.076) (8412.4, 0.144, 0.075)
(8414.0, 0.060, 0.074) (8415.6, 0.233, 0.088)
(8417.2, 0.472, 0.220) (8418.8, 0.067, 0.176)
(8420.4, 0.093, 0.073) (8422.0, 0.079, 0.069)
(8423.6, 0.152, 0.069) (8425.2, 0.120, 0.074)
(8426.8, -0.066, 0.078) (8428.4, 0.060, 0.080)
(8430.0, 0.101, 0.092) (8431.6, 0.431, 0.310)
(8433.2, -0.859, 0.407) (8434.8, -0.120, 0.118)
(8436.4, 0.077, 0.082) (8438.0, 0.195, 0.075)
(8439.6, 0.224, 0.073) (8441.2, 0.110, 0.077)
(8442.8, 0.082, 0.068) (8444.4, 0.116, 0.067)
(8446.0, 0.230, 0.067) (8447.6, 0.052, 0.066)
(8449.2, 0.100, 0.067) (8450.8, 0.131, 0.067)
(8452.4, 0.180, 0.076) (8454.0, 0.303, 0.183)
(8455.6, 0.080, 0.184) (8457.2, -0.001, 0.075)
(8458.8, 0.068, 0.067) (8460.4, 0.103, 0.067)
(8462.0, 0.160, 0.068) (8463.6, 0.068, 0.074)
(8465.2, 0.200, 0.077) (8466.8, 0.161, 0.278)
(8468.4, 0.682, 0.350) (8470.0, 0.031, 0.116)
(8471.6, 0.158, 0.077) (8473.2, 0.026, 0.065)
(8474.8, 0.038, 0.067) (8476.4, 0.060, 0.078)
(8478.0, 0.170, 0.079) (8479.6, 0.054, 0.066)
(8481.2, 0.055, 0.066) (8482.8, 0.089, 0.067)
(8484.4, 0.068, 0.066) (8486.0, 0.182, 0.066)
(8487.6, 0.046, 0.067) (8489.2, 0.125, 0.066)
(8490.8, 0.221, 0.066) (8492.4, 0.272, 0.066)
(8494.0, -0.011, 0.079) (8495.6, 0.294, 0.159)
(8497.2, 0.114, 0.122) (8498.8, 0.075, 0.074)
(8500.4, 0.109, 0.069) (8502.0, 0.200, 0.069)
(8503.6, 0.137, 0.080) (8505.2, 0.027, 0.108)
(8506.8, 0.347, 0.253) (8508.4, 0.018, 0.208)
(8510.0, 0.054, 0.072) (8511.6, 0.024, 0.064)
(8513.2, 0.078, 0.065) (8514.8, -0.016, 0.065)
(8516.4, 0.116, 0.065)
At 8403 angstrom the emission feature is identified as [O II]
